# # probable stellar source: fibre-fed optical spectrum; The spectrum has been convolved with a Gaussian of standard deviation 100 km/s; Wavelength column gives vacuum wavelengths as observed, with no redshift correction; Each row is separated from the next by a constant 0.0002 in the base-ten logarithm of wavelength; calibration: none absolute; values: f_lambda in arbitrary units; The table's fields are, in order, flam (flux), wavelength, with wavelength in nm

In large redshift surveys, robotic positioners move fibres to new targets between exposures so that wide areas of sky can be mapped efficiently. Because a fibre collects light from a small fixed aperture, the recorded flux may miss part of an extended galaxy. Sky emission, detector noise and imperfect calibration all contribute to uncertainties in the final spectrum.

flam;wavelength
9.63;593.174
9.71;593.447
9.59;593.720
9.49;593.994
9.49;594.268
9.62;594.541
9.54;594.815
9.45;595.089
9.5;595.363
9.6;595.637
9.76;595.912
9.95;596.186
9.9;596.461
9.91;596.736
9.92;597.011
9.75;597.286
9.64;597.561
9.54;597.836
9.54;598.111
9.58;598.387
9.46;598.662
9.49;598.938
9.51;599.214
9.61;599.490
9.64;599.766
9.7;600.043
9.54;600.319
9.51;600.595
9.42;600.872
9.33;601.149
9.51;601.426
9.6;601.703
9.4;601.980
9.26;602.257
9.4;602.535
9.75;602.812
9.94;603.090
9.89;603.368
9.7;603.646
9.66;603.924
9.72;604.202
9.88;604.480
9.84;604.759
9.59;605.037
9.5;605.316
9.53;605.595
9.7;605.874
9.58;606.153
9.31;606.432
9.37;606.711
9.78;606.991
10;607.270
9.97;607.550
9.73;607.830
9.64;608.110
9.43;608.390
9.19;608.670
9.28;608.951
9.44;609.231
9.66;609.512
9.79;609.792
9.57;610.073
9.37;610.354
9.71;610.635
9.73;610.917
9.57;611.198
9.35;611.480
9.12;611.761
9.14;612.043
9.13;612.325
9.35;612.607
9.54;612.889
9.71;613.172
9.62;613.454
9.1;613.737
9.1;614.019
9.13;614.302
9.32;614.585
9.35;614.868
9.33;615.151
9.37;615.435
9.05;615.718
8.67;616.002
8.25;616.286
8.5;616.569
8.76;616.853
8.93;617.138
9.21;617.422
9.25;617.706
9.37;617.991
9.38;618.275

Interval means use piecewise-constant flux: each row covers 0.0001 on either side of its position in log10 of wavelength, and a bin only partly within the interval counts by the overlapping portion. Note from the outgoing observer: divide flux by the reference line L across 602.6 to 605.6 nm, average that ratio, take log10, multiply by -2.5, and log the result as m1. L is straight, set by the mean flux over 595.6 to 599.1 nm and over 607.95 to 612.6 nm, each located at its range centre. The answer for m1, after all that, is -0.018 mag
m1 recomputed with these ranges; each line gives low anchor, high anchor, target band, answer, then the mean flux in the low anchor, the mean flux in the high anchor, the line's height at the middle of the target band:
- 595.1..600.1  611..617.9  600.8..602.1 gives 0.01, 9.66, 9.17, 9.55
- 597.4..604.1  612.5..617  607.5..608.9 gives -0.02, 9.57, 9.13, 9.34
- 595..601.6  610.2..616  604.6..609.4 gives -0.01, 9.62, 9.34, 9.45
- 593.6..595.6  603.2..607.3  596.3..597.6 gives -0.03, 9.53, 9.66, 9.56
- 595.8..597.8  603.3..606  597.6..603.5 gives 0.02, 9.82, 9.7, 9.76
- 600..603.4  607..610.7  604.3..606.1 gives -0.01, 9.54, 9.6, 9.57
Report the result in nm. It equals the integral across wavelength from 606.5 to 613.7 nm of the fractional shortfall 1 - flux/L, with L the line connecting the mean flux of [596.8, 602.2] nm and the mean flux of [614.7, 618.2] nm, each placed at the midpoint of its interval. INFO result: -0.23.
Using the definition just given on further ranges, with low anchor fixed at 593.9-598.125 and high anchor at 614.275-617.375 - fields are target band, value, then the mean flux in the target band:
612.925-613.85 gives -0.045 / 9.49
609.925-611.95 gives -0.075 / 9.48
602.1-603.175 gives -0.015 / 9.57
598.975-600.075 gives -0.006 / 9.59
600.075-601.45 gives 0.004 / 9.48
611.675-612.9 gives -0.019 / 9.23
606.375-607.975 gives -0.076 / 9.71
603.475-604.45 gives -0.035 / 9.73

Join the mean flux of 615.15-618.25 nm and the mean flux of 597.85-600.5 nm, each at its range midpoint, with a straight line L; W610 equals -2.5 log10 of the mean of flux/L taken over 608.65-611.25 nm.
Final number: -0.040 mag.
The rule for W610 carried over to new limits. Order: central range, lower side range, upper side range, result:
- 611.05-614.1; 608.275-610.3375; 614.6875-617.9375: -0.012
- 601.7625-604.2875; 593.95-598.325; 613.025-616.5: -0.018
